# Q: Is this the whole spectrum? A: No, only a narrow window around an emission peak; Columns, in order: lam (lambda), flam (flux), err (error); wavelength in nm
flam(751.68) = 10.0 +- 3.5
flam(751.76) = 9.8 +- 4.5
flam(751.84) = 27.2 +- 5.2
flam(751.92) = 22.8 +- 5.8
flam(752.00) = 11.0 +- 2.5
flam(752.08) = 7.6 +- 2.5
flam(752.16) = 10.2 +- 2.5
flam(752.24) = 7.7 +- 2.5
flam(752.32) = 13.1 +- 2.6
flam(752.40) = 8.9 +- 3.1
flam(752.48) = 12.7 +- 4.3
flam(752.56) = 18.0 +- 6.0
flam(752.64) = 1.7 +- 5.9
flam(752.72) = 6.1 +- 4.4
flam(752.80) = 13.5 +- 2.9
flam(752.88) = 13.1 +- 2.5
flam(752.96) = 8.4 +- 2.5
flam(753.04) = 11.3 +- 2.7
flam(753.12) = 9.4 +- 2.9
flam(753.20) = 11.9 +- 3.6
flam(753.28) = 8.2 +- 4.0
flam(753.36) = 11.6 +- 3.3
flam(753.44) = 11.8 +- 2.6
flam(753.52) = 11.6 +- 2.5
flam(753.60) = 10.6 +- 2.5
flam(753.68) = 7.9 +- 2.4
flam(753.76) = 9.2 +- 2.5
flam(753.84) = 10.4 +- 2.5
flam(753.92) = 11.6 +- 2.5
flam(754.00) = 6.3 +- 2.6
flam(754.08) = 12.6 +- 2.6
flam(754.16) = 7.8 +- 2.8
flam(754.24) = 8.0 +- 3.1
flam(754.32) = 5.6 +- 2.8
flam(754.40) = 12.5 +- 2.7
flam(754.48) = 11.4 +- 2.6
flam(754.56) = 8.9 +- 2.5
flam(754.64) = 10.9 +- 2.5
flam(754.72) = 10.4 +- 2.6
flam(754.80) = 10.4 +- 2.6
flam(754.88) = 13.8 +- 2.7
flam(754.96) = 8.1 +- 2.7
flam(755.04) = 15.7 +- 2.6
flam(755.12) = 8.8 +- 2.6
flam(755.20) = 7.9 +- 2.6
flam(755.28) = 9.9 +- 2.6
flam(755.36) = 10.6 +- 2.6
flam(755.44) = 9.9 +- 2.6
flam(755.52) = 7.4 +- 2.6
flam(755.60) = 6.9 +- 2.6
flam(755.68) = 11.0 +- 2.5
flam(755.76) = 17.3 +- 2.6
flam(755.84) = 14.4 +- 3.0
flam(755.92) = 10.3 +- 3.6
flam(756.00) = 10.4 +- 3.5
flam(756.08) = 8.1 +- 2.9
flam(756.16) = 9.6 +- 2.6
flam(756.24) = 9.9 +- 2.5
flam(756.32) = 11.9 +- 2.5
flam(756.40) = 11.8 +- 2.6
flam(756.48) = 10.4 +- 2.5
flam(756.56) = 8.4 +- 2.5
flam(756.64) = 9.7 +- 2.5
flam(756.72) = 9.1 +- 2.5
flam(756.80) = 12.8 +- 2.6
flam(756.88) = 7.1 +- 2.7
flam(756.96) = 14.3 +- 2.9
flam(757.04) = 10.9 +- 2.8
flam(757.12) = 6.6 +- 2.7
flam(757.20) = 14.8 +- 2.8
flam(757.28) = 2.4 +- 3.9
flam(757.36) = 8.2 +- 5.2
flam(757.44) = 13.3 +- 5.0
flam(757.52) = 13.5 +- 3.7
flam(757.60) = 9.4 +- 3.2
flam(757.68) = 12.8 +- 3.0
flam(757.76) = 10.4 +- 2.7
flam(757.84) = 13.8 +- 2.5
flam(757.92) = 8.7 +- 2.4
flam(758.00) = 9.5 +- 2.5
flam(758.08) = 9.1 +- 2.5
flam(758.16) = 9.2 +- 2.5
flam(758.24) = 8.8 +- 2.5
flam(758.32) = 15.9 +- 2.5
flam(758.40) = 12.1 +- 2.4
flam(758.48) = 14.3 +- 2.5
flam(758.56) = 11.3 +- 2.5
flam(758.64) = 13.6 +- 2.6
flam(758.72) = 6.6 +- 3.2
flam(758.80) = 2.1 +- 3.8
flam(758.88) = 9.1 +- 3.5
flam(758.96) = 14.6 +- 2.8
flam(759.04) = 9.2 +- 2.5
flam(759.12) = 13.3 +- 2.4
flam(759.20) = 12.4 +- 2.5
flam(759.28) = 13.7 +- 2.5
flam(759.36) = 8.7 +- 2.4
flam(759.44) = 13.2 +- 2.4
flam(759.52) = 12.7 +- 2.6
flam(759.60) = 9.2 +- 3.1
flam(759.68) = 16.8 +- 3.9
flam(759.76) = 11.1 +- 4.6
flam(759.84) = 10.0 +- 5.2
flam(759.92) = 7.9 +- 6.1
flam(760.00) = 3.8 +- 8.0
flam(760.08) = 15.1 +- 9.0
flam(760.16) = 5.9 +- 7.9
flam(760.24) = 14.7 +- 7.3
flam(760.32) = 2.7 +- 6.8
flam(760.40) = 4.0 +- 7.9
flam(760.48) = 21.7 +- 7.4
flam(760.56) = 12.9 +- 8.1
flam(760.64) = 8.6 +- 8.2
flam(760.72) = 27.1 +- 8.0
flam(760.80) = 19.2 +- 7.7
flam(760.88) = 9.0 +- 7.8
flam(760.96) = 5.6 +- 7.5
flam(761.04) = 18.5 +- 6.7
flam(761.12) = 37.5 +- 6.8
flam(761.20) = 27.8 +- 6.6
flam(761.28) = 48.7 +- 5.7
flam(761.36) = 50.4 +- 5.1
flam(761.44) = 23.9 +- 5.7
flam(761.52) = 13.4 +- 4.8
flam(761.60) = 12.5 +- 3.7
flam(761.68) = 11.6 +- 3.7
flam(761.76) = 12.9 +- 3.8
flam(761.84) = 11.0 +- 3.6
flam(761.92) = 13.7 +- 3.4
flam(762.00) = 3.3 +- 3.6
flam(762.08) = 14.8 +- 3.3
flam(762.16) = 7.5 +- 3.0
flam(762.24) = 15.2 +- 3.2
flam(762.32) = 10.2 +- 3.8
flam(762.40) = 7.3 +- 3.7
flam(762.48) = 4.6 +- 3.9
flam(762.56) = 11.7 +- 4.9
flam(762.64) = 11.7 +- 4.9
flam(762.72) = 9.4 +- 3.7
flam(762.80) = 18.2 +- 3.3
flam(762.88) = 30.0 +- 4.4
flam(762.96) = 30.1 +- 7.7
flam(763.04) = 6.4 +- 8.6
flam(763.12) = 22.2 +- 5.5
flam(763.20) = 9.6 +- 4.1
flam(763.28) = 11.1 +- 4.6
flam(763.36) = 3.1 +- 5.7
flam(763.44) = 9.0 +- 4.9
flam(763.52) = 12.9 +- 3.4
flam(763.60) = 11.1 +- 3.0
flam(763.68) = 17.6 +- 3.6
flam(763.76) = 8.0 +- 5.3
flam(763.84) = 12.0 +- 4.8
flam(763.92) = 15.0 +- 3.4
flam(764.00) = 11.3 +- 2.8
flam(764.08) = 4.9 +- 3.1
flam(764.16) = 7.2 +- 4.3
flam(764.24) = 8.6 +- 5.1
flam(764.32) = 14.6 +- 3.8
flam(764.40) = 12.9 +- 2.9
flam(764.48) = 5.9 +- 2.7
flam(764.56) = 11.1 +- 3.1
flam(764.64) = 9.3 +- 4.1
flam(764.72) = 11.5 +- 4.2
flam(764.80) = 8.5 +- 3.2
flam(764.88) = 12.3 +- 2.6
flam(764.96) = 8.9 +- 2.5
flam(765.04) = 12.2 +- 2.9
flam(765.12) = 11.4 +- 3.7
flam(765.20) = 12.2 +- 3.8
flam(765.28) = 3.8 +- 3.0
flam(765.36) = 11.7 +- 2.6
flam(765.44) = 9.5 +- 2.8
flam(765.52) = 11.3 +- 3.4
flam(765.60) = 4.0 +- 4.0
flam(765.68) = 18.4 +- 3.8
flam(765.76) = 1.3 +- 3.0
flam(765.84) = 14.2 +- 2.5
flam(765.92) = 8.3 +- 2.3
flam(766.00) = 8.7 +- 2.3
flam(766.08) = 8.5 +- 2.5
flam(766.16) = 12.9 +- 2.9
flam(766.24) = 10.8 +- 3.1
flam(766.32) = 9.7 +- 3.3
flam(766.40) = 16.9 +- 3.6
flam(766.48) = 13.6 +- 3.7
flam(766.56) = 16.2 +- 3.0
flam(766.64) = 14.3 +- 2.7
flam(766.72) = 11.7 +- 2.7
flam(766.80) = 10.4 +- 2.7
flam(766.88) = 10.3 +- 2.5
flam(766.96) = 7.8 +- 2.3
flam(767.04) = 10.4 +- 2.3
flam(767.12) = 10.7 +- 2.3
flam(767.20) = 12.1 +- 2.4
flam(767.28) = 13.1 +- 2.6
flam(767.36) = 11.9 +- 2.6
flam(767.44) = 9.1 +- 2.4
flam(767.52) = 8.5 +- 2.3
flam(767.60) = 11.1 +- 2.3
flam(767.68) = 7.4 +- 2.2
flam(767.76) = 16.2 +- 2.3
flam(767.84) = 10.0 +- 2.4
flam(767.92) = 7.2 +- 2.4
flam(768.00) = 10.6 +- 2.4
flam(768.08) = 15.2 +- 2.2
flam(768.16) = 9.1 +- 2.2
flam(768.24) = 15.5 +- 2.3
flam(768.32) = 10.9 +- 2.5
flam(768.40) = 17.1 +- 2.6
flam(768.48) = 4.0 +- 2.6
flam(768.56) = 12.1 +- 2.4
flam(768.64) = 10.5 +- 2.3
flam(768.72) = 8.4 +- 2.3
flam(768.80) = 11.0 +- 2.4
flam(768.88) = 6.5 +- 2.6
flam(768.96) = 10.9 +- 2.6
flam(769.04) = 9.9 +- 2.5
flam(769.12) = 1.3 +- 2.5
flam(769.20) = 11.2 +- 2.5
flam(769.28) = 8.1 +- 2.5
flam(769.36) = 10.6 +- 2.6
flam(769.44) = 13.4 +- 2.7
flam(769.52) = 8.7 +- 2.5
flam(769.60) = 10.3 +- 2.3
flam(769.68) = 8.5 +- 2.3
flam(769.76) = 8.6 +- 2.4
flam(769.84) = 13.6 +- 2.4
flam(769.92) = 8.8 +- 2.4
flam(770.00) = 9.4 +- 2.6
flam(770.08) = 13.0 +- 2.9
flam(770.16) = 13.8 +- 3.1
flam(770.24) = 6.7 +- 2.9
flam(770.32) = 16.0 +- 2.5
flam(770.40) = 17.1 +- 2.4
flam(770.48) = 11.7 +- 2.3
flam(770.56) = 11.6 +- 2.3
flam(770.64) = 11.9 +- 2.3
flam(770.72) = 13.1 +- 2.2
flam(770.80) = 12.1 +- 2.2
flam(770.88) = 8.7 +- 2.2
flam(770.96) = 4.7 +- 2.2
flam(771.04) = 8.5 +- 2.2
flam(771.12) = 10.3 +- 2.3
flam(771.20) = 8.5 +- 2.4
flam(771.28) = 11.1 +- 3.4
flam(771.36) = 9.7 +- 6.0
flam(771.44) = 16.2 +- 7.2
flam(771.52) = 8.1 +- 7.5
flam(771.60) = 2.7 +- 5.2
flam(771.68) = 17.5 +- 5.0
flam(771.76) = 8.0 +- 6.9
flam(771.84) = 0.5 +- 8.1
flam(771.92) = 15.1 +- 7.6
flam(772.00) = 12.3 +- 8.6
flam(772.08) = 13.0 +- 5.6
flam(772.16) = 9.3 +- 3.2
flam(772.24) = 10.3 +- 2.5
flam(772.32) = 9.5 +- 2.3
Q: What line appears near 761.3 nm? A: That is [S II] 6716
